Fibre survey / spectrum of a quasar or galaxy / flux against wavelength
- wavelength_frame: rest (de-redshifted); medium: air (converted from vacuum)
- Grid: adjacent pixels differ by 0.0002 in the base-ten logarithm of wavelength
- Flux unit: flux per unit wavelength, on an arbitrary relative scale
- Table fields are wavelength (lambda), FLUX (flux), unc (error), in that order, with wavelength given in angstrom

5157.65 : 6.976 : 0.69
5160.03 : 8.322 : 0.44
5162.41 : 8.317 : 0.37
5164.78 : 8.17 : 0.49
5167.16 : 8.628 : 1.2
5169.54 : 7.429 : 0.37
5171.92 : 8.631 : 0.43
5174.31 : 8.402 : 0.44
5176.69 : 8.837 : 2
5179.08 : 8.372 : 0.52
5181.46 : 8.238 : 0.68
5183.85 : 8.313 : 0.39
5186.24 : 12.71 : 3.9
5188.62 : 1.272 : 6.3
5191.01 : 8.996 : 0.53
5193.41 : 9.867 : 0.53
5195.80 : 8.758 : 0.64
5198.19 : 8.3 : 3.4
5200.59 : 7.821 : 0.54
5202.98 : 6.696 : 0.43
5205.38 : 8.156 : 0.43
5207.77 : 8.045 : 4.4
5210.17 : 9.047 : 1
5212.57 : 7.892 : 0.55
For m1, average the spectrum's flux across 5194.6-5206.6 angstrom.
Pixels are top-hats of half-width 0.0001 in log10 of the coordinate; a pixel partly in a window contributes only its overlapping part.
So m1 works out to 7.95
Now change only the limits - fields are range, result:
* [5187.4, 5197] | 7.25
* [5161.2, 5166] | 8.25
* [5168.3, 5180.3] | 8.33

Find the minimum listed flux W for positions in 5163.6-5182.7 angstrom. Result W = 7.429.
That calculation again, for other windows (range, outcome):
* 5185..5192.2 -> 1.272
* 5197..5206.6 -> 6.696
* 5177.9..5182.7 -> 8.238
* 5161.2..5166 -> 8.17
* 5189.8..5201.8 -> 7.821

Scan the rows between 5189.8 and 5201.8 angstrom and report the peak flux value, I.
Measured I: 9.867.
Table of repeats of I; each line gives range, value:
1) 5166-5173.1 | 8.631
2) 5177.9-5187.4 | 12.71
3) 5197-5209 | 8.3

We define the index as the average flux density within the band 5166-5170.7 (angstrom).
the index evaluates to 8.03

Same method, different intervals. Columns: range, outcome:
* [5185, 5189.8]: 7.03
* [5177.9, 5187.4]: 9.4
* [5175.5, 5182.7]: 8.48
